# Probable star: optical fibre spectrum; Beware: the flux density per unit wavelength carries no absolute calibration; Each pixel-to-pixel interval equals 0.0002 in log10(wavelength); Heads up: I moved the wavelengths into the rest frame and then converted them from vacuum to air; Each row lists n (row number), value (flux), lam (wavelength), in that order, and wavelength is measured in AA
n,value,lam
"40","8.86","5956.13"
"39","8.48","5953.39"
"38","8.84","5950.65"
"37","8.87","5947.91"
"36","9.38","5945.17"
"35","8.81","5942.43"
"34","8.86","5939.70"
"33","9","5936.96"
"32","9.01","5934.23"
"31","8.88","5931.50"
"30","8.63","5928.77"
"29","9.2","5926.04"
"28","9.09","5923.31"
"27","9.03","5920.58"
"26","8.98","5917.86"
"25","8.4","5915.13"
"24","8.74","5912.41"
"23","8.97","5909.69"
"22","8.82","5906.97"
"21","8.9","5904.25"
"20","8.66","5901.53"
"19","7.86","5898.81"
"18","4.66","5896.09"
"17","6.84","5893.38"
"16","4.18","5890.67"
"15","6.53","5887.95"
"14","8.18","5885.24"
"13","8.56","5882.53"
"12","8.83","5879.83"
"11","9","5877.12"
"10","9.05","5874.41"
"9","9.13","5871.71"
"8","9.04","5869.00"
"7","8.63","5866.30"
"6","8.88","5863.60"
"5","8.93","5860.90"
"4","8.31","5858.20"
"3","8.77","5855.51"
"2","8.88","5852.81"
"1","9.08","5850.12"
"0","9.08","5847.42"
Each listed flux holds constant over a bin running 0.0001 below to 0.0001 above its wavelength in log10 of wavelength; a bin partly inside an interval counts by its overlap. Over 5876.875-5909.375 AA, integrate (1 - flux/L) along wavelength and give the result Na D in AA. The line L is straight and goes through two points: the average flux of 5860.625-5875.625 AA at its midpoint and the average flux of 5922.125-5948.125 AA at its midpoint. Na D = 5.0 AA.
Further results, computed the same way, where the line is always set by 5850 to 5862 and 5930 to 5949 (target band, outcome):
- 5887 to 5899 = 4.1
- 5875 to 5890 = 1.3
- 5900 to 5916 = 0.3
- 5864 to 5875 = -0.2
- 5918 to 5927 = -0.2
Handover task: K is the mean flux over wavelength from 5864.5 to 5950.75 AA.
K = 8.42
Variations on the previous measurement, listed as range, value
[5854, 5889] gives 8.62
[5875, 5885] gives 8.75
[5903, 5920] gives 8.81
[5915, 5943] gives 8.92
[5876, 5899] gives 7.13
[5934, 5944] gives 8.92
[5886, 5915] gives 7.47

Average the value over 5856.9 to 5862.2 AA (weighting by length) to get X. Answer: 8.62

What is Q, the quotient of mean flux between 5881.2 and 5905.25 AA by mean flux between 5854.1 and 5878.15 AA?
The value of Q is 0.8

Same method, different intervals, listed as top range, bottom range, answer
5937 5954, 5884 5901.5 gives 1.36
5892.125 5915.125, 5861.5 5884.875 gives 0.90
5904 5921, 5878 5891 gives 1.17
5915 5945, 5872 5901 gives 1.20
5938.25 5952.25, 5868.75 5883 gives 1.00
